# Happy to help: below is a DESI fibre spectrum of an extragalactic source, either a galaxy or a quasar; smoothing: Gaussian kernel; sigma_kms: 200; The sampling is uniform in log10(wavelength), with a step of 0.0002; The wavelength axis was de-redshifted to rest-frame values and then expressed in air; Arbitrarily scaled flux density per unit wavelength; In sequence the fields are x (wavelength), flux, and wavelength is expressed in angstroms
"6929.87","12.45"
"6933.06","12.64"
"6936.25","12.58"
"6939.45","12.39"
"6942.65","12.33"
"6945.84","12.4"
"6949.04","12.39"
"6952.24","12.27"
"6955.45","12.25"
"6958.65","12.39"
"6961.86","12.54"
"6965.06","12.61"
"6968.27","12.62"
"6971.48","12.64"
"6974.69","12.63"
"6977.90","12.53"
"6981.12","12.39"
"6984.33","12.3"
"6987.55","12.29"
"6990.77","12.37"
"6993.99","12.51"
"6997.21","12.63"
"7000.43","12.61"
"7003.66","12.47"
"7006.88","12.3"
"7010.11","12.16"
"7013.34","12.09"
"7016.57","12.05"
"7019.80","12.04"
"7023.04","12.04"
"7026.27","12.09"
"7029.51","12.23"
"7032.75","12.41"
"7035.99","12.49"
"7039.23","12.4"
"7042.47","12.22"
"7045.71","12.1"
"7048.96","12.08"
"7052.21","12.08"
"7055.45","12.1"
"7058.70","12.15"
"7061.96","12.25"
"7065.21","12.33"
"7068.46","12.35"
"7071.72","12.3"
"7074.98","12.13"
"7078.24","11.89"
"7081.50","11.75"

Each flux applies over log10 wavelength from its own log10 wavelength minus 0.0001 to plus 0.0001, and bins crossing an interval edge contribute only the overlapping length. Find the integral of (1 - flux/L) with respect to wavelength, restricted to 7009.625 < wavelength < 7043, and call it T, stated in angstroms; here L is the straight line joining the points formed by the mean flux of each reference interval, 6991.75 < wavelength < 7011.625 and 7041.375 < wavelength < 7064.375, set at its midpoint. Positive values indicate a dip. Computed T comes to 0.3 angstroms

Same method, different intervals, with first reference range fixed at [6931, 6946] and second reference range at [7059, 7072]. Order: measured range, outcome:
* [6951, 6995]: -0.1 angstroms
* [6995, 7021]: 0.1 angstroms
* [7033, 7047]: 0.0 angstroms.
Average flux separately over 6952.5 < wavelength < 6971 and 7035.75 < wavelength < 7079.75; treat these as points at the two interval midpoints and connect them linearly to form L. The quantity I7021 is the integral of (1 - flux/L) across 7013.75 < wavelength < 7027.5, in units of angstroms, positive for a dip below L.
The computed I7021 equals 0.3 angstroms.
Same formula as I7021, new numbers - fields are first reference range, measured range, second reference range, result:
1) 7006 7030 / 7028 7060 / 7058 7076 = -0.1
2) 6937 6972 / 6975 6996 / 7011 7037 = -0.2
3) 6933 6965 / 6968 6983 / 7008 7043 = -0.3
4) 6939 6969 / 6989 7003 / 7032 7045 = -0.2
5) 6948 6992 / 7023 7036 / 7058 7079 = 0.1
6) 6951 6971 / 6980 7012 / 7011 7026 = -0.5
